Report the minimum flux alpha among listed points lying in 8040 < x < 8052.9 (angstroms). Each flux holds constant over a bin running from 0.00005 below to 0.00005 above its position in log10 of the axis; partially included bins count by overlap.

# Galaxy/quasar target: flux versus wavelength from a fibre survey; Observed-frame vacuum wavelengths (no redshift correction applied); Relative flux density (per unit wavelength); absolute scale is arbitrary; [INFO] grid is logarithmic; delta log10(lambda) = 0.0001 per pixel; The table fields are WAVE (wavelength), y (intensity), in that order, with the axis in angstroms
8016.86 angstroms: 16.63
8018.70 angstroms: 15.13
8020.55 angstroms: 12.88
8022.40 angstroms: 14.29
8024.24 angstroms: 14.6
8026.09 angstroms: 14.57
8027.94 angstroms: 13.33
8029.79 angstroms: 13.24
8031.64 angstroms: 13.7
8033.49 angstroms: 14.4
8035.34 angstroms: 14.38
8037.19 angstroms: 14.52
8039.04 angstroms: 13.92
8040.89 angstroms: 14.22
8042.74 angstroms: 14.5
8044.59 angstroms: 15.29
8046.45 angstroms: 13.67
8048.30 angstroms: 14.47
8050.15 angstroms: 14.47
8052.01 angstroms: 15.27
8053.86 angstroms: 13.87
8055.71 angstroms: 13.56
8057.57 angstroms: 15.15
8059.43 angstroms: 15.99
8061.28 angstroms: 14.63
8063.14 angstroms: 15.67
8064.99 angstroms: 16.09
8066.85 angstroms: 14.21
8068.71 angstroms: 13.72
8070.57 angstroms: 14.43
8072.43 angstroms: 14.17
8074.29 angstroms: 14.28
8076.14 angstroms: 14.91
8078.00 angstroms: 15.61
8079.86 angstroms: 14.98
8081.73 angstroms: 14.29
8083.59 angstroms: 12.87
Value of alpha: 13.67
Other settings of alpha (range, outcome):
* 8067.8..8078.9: 13.72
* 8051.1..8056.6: 13.56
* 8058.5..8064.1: 14.63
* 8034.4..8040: 13.92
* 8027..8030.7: 13.24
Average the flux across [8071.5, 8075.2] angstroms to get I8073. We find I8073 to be 14.2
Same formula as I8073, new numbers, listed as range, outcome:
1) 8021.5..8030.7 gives 14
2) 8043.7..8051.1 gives 14.5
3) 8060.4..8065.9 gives 15.5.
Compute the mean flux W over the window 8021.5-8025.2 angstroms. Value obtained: 14.5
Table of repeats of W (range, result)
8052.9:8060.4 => 14.7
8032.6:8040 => 14.3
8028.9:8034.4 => 13.8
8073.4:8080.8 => 14.9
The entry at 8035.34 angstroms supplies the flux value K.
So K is 14.38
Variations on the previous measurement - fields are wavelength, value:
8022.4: 14.29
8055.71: 13.56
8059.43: 15.99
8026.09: 14.57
